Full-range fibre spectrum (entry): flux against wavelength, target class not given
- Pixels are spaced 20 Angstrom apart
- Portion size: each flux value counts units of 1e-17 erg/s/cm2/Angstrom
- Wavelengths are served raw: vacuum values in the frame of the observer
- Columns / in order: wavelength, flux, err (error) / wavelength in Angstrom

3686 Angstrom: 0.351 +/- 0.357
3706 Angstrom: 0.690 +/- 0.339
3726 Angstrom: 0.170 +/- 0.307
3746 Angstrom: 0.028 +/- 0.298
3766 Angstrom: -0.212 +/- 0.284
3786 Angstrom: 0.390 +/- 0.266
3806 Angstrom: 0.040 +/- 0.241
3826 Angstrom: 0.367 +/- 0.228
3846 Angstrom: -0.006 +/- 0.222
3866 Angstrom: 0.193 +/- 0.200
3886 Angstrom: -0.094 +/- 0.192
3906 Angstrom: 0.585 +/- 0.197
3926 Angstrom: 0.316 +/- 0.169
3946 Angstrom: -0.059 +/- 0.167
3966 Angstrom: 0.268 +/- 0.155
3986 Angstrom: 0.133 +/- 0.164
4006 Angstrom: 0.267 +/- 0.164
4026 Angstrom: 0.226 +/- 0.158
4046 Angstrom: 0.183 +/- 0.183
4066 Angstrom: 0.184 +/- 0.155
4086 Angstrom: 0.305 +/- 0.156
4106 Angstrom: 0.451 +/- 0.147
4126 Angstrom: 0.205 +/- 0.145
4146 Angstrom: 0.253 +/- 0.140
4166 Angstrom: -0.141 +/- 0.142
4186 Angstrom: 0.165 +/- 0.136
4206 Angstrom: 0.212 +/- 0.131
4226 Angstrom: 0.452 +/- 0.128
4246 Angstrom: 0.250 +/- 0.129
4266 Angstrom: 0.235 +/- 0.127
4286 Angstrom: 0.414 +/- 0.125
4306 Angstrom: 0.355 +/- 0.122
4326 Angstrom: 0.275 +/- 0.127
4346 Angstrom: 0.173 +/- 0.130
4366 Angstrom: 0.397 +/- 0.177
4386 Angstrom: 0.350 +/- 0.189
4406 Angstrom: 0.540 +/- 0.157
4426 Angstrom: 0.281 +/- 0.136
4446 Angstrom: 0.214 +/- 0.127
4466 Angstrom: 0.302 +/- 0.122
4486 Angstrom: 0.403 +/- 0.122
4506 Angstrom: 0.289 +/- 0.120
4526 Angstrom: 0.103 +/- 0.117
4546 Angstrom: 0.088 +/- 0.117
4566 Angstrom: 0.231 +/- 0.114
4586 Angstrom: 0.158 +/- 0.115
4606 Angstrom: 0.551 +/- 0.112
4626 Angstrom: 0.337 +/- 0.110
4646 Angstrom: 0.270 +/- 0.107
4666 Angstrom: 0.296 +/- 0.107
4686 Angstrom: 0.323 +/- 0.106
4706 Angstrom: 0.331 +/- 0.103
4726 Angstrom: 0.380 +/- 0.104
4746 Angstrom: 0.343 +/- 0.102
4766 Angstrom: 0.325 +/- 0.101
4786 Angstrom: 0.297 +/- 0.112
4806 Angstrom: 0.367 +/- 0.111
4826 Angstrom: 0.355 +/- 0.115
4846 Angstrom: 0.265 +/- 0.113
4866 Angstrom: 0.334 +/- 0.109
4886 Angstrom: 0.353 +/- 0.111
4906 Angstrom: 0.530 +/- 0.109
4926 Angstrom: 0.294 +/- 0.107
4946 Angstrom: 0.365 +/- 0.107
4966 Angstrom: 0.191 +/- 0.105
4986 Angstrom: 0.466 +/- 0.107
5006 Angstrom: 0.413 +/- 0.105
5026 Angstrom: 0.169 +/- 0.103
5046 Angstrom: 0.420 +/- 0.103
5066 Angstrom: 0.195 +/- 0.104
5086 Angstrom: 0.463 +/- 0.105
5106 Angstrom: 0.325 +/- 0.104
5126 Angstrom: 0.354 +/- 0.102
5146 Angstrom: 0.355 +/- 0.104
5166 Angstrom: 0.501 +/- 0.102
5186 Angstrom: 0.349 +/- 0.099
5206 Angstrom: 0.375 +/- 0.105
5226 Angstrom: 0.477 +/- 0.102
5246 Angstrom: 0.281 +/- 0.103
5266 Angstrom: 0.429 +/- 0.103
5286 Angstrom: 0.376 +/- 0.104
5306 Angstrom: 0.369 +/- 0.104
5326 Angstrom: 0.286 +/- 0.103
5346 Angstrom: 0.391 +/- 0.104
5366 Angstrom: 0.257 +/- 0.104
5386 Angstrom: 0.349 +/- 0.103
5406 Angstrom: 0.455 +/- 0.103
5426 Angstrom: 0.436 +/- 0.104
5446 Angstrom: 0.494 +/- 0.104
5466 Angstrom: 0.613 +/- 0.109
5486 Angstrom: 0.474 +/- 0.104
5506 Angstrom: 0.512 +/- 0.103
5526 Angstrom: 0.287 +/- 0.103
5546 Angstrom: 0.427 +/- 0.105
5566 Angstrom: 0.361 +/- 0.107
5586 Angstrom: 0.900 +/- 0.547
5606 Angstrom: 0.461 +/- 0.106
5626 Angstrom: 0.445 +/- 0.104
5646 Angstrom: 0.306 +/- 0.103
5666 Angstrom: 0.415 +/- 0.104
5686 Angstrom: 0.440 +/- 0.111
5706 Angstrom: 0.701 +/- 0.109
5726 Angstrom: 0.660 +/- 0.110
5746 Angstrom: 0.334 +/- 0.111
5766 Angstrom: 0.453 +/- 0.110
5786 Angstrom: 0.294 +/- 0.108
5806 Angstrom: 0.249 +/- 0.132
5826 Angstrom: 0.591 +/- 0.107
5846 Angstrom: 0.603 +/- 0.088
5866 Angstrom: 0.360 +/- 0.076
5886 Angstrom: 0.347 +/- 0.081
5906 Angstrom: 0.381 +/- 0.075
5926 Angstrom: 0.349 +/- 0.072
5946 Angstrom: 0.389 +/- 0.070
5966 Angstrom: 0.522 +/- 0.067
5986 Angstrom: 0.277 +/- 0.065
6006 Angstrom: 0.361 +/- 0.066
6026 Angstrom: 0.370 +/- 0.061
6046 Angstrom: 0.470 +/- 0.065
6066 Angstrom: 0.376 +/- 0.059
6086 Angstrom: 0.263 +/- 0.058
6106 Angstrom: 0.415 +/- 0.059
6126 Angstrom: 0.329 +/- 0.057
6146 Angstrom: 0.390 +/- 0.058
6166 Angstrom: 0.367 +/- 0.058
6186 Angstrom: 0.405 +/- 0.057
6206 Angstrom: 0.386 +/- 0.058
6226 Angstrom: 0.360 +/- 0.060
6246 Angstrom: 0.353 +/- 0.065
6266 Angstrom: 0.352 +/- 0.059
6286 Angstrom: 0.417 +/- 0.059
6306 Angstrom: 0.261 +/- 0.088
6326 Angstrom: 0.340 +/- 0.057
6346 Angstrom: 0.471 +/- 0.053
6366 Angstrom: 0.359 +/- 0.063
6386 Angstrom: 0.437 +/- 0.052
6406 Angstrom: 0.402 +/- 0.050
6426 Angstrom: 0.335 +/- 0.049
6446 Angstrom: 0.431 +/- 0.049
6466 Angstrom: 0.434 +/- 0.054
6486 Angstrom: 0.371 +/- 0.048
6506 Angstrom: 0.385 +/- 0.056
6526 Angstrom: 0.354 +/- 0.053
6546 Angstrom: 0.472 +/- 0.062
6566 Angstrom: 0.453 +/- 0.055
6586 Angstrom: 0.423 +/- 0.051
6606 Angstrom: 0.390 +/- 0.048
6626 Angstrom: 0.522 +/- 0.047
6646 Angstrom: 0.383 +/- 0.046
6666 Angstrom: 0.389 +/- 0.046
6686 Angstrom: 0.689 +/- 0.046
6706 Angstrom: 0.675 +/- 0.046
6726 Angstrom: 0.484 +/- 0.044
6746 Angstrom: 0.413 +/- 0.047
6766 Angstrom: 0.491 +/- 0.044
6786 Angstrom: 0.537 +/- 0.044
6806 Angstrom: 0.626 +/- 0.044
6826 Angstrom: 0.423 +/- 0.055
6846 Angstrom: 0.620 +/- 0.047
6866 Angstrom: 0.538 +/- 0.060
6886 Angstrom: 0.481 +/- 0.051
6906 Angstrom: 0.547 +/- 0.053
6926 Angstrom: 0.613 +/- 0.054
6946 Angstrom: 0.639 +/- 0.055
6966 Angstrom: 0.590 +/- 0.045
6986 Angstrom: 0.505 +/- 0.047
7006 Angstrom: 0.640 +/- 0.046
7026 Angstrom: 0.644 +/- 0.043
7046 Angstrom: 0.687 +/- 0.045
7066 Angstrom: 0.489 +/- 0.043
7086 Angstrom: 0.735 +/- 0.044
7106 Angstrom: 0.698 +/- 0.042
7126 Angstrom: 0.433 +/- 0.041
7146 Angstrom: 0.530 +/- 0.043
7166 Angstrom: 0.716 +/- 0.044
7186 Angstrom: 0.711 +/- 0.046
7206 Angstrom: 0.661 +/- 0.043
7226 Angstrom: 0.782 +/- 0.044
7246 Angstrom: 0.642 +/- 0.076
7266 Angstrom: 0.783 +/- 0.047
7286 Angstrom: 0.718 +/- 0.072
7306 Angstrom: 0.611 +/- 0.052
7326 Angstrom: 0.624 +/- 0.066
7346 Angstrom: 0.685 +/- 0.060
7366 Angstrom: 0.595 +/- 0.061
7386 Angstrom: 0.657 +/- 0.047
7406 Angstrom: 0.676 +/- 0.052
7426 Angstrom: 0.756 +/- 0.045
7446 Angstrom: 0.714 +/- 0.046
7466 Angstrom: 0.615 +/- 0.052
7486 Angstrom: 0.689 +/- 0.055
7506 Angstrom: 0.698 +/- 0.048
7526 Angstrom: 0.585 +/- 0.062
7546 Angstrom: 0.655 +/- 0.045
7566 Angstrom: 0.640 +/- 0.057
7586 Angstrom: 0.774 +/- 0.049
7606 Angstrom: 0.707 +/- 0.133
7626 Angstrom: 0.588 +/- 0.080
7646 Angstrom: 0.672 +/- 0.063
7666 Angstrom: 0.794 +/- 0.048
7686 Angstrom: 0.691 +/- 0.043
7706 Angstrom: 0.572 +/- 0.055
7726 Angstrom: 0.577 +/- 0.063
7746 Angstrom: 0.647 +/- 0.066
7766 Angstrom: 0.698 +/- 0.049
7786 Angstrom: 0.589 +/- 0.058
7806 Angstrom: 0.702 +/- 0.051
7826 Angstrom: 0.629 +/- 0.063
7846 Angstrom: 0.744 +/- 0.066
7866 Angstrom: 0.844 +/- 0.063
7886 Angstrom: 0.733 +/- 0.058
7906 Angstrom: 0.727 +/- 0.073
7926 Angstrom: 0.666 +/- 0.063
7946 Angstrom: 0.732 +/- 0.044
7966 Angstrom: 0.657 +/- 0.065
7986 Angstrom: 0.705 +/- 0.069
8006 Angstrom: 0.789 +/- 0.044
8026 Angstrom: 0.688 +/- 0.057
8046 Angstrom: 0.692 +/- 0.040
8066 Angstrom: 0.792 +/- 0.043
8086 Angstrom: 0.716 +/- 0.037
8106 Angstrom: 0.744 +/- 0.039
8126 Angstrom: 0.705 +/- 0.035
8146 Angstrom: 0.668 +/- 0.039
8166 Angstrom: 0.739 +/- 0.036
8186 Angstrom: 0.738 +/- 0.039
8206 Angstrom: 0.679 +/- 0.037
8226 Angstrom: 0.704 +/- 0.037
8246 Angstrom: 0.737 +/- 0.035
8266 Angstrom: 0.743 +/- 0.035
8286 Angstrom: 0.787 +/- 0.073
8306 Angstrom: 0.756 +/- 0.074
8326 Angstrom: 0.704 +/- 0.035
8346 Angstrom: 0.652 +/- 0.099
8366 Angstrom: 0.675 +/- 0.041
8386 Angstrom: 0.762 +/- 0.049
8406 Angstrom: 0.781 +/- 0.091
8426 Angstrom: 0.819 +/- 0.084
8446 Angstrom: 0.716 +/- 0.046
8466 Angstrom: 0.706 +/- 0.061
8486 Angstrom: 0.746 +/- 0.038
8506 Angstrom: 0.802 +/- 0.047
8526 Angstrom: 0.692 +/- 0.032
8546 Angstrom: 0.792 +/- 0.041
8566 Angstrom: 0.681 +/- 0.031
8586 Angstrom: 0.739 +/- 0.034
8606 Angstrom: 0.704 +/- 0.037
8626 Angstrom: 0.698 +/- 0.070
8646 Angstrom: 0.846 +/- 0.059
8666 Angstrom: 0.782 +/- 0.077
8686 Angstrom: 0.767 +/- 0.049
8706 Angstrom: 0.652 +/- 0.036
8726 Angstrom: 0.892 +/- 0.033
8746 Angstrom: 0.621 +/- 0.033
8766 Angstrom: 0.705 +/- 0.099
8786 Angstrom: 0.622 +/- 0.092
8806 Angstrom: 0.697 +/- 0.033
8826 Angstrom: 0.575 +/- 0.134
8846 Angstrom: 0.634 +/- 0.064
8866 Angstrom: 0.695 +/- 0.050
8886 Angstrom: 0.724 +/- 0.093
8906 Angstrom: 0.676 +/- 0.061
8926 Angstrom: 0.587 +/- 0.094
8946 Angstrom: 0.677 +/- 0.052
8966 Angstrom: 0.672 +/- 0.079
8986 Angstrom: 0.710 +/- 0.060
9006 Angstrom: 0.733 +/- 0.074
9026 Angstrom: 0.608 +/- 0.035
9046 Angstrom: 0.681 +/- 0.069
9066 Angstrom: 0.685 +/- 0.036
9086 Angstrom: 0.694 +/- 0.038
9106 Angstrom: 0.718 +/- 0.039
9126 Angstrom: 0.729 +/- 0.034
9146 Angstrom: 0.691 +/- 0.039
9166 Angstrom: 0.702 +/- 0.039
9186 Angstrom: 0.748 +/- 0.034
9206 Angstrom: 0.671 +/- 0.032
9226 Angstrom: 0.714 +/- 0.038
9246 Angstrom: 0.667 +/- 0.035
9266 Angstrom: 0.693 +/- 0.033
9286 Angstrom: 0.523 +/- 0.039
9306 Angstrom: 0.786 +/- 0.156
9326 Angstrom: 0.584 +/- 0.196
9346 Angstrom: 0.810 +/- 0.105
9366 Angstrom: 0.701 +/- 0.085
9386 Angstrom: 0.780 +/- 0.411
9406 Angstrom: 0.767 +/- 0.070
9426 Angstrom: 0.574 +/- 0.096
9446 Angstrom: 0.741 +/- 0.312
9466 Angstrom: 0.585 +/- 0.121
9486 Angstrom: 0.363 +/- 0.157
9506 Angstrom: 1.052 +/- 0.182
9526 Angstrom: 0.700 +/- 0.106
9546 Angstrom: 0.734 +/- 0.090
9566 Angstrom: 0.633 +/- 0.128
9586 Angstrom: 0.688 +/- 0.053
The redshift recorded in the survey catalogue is 0.796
